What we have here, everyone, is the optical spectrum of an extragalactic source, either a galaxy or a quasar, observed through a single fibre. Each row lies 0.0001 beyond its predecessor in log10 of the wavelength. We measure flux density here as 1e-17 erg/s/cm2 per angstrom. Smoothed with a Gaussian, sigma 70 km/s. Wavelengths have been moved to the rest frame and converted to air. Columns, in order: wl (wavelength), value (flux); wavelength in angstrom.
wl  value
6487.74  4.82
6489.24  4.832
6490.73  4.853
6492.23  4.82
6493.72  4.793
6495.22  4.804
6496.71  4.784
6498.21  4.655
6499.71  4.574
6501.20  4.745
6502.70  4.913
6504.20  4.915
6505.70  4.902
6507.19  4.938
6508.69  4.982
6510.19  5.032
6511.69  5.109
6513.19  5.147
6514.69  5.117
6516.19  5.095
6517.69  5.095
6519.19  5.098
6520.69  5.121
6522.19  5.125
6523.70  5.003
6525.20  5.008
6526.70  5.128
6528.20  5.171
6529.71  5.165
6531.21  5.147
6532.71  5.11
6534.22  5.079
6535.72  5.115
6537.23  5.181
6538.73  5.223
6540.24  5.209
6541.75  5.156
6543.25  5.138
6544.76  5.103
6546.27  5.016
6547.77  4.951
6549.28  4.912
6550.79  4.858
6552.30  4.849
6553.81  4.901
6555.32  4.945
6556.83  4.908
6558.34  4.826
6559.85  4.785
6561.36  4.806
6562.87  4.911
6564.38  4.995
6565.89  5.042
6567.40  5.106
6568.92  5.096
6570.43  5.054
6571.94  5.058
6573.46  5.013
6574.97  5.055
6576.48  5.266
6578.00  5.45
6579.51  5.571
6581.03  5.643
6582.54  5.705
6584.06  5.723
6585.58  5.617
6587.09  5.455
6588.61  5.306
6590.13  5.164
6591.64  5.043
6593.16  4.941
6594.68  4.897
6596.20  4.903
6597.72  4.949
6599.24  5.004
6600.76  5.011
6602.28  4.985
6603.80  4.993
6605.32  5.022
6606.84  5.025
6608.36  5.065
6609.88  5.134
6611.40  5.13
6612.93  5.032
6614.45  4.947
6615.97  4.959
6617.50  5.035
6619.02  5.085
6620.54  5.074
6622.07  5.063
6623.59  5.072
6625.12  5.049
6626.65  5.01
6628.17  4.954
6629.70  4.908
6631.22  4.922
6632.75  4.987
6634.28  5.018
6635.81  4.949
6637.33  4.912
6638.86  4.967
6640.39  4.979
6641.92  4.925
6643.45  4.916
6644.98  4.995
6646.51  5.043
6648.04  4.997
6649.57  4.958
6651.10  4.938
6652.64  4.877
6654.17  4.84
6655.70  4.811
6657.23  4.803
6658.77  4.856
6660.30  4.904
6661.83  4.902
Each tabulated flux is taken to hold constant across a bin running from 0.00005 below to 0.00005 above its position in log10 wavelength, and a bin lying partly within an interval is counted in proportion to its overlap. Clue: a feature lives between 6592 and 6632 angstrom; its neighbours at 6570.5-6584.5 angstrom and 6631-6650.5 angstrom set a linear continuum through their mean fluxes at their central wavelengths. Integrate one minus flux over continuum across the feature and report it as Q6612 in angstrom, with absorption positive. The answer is 1.08 angstrom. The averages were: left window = 5.36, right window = 4.97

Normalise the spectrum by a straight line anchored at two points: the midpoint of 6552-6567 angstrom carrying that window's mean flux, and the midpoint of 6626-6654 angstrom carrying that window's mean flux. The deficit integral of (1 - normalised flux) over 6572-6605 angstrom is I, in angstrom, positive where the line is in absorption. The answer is -2.0 angstrom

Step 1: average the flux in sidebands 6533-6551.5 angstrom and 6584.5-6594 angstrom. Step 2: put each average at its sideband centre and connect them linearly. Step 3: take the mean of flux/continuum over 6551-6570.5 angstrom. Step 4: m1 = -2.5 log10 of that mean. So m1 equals 0.05 mag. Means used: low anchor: 5.08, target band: 4.93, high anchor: 5.27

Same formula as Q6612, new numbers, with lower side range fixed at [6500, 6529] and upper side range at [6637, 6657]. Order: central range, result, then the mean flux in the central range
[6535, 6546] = -0.3 angstrom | 5.15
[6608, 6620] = -0.2 angstrom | 5.05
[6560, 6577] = -0.1 angstrom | 5.03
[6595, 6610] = -0.1 angstrom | 5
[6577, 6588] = -1.3 angstrom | 5.58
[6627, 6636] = 0.0 angstrom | 4.96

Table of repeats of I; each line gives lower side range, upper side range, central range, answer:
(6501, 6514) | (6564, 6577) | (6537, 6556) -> 0.0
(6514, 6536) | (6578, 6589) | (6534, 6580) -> 2.7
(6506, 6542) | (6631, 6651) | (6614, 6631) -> -0.1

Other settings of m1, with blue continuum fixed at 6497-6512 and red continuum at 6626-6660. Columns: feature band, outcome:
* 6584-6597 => -0.06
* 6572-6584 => -0.10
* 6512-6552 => -0.05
